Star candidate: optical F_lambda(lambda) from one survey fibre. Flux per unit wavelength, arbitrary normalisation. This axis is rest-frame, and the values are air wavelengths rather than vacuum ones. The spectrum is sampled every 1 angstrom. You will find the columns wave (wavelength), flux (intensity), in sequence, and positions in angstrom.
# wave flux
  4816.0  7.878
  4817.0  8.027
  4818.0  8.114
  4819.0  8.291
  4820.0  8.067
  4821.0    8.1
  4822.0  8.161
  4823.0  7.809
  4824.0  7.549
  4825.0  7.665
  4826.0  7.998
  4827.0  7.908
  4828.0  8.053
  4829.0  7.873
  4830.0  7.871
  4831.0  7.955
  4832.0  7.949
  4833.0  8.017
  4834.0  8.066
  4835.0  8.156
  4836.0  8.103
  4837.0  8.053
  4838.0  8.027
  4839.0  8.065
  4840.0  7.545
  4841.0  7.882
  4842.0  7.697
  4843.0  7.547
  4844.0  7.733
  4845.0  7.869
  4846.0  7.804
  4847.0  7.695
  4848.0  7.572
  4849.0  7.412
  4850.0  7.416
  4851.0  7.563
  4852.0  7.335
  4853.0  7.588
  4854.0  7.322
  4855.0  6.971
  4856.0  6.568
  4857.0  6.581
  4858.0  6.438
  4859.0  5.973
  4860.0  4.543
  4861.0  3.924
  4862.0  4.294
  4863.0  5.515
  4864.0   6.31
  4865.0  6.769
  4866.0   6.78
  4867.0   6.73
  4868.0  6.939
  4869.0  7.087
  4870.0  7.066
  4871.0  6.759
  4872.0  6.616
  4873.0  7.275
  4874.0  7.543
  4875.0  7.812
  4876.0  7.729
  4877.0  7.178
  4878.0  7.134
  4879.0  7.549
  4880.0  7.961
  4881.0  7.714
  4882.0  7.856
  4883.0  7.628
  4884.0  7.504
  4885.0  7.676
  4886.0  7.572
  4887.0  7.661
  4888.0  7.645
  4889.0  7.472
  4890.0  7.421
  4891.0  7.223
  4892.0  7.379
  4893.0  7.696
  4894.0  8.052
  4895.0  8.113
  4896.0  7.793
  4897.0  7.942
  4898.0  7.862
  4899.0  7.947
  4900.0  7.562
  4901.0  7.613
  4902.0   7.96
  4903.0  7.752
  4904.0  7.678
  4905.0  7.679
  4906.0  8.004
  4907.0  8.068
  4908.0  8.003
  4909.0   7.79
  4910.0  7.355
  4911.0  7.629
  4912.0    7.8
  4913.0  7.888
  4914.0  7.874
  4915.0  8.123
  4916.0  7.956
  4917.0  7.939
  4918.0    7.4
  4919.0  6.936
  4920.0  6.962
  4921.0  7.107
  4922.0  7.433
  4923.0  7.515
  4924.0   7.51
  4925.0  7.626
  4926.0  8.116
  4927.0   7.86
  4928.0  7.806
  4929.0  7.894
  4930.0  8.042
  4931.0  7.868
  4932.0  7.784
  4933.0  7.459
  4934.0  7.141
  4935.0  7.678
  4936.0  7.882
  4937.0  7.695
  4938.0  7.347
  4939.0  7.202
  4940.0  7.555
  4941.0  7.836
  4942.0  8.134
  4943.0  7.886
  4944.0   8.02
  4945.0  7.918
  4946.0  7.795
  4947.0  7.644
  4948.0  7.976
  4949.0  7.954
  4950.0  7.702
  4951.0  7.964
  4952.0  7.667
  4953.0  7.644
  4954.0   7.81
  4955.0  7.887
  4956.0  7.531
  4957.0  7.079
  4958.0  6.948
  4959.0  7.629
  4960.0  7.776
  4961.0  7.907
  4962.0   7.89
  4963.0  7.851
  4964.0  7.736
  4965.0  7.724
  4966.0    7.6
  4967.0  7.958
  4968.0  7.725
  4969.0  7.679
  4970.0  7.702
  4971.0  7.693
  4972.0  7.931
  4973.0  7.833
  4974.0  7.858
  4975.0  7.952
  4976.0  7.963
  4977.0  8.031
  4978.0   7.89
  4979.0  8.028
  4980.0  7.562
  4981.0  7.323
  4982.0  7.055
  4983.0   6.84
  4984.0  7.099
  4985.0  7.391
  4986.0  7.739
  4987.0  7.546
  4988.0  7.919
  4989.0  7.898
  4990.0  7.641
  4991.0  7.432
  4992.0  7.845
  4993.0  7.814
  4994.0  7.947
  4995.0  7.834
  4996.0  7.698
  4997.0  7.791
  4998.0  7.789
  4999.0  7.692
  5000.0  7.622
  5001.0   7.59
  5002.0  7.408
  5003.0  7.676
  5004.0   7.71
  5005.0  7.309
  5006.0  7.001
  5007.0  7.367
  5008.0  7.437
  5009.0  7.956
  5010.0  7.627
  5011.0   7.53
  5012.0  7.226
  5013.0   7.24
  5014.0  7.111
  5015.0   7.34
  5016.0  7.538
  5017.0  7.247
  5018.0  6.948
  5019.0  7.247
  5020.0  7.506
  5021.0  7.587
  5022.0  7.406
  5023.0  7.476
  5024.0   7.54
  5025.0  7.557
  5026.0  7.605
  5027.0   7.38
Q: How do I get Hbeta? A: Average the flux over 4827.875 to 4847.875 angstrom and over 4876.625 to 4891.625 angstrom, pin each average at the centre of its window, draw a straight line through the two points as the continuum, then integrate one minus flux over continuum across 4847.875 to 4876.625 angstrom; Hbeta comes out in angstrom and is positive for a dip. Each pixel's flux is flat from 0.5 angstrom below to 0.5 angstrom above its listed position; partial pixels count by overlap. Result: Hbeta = 3.8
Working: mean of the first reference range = 7.89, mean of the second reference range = 7.55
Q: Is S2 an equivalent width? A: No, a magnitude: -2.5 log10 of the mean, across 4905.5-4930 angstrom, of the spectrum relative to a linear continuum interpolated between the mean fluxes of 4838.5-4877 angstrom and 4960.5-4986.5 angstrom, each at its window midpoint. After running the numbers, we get -0.052 mag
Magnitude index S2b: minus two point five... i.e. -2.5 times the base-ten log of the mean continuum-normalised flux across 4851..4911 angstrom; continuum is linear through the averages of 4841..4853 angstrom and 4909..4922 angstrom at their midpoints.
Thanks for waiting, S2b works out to 0.05 mag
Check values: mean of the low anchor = 7.61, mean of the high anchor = 7.58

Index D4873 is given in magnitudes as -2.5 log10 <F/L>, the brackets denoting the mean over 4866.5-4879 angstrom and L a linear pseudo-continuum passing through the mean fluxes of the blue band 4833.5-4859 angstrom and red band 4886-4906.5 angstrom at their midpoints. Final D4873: 0.07 mag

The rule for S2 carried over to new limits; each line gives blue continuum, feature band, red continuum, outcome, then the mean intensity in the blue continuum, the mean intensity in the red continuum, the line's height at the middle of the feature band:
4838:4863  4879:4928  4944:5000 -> -0.06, 6.96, 7.71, 7.29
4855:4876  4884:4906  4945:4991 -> -0.14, 6.42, 7.69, 6.79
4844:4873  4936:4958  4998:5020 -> -0.08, 6.72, 7.43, 7.14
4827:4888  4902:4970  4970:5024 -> -0.04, 7.27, 7.57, 7.44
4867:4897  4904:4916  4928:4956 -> -0.03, 7.48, 7.75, 7.61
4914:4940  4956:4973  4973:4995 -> 0.00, 7.62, 7.66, 7.65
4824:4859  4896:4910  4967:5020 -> -0.03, 7.63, 7.58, 7.61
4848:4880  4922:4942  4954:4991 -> -0.05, 6.77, 7.66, 7.33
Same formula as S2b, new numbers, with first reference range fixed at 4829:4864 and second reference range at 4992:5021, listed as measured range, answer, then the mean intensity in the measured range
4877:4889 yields -0.05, 7.6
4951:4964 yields -0.03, 7.65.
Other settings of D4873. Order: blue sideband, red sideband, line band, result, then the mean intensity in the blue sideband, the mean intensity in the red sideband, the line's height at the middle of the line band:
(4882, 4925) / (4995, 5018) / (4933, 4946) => -0.01 mag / 7.67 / 7.49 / 7.61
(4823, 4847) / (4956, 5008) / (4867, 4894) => 0.05 mag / 7.88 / 7.64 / 7.81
